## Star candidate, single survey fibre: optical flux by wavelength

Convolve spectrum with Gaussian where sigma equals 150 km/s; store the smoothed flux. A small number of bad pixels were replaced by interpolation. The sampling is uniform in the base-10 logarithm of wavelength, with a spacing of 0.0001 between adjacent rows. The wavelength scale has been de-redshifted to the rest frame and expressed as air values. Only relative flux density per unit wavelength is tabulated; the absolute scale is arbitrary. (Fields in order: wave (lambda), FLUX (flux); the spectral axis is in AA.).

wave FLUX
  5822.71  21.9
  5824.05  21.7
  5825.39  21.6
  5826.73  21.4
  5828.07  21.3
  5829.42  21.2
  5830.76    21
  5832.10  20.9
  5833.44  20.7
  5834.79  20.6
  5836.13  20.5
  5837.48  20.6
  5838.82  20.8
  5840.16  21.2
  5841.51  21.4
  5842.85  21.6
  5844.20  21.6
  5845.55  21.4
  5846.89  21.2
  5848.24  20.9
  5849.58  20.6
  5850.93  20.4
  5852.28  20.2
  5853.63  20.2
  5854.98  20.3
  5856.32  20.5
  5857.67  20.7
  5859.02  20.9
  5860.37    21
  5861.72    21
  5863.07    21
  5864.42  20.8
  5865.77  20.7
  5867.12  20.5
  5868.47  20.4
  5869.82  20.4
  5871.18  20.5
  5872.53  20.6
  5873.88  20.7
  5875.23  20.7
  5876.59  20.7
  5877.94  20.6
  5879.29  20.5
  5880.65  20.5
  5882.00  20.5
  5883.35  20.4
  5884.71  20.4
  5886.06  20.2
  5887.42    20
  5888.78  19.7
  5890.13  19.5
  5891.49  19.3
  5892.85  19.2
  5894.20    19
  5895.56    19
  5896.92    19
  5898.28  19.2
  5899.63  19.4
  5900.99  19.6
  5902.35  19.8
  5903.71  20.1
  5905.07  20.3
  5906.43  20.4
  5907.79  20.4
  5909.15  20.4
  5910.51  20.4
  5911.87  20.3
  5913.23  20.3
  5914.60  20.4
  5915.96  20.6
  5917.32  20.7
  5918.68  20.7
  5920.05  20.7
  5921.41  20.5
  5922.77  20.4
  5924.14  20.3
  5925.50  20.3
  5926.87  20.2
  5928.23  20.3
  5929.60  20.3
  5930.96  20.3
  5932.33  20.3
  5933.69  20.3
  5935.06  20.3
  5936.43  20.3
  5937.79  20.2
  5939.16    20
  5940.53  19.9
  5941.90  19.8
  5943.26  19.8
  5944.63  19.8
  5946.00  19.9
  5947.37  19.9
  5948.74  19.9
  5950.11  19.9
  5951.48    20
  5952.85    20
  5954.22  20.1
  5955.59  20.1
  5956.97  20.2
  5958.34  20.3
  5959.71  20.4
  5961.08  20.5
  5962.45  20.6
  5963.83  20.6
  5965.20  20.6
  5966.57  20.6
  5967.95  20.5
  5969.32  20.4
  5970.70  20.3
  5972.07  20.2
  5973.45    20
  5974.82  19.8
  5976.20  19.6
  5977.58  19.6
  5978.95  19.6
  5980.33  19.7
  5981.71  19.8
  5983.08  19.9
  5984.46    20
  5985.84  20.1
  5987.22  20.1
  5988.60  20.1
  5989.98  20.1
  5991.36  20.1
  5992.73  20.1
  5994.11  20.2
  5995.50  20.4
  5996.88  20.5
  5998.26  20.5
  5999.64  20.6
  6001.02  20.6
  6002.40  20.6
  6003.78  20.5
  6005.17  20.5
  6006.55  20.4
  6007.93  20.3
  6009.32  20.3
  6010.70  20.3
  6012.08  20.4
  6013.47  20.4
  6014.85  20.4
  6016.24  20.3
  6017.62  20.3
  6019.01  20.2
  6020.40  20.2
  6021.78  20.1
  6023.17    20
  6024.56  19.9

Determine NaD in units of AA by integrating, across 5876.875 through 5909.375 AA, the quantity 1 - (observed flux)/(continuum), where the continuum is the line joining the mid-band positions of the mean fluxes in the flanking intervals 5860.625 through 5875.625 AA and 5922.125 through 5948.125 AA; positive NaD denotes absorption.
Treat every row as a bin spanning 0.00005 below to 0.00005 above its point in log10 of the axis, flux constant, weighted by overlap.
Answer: 0.9 AA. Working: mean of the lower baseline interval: 20.7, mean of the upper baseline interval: 20.1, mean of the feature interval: 19.9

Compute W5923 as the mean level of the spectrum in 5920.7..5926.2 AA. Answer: 20.4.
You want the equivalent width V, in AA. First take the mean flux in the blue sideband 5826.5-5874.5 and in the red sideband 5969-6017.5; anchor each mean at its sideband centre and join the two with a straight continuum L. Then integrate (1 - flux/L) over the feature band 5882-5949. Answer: 1.6 AA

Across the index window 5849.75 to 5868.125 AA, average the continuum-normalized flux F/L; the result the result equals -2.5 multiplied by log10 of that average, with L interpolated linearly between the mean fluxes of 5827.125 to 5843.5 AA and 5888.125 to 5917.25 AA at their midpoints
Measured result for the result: 0.00 mag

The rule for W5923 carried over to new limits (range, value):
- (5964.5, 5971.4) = 20.5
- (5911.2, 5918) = 20.5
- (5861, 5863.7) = 21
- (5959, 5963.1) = 20.5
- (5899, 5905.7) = 19.8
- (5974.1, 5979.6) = 19.7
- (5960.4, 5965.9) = 20.6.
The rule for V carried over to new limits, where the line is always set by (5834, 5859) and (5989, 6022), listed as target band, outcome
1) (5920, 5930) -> 0.1 AA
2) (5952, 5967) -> 0.1 AA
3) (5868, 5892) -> 0.5 AA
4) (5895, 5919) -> 0.7 AA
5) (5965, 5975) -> 0.1 AA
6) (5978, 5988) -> 0.3 AA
